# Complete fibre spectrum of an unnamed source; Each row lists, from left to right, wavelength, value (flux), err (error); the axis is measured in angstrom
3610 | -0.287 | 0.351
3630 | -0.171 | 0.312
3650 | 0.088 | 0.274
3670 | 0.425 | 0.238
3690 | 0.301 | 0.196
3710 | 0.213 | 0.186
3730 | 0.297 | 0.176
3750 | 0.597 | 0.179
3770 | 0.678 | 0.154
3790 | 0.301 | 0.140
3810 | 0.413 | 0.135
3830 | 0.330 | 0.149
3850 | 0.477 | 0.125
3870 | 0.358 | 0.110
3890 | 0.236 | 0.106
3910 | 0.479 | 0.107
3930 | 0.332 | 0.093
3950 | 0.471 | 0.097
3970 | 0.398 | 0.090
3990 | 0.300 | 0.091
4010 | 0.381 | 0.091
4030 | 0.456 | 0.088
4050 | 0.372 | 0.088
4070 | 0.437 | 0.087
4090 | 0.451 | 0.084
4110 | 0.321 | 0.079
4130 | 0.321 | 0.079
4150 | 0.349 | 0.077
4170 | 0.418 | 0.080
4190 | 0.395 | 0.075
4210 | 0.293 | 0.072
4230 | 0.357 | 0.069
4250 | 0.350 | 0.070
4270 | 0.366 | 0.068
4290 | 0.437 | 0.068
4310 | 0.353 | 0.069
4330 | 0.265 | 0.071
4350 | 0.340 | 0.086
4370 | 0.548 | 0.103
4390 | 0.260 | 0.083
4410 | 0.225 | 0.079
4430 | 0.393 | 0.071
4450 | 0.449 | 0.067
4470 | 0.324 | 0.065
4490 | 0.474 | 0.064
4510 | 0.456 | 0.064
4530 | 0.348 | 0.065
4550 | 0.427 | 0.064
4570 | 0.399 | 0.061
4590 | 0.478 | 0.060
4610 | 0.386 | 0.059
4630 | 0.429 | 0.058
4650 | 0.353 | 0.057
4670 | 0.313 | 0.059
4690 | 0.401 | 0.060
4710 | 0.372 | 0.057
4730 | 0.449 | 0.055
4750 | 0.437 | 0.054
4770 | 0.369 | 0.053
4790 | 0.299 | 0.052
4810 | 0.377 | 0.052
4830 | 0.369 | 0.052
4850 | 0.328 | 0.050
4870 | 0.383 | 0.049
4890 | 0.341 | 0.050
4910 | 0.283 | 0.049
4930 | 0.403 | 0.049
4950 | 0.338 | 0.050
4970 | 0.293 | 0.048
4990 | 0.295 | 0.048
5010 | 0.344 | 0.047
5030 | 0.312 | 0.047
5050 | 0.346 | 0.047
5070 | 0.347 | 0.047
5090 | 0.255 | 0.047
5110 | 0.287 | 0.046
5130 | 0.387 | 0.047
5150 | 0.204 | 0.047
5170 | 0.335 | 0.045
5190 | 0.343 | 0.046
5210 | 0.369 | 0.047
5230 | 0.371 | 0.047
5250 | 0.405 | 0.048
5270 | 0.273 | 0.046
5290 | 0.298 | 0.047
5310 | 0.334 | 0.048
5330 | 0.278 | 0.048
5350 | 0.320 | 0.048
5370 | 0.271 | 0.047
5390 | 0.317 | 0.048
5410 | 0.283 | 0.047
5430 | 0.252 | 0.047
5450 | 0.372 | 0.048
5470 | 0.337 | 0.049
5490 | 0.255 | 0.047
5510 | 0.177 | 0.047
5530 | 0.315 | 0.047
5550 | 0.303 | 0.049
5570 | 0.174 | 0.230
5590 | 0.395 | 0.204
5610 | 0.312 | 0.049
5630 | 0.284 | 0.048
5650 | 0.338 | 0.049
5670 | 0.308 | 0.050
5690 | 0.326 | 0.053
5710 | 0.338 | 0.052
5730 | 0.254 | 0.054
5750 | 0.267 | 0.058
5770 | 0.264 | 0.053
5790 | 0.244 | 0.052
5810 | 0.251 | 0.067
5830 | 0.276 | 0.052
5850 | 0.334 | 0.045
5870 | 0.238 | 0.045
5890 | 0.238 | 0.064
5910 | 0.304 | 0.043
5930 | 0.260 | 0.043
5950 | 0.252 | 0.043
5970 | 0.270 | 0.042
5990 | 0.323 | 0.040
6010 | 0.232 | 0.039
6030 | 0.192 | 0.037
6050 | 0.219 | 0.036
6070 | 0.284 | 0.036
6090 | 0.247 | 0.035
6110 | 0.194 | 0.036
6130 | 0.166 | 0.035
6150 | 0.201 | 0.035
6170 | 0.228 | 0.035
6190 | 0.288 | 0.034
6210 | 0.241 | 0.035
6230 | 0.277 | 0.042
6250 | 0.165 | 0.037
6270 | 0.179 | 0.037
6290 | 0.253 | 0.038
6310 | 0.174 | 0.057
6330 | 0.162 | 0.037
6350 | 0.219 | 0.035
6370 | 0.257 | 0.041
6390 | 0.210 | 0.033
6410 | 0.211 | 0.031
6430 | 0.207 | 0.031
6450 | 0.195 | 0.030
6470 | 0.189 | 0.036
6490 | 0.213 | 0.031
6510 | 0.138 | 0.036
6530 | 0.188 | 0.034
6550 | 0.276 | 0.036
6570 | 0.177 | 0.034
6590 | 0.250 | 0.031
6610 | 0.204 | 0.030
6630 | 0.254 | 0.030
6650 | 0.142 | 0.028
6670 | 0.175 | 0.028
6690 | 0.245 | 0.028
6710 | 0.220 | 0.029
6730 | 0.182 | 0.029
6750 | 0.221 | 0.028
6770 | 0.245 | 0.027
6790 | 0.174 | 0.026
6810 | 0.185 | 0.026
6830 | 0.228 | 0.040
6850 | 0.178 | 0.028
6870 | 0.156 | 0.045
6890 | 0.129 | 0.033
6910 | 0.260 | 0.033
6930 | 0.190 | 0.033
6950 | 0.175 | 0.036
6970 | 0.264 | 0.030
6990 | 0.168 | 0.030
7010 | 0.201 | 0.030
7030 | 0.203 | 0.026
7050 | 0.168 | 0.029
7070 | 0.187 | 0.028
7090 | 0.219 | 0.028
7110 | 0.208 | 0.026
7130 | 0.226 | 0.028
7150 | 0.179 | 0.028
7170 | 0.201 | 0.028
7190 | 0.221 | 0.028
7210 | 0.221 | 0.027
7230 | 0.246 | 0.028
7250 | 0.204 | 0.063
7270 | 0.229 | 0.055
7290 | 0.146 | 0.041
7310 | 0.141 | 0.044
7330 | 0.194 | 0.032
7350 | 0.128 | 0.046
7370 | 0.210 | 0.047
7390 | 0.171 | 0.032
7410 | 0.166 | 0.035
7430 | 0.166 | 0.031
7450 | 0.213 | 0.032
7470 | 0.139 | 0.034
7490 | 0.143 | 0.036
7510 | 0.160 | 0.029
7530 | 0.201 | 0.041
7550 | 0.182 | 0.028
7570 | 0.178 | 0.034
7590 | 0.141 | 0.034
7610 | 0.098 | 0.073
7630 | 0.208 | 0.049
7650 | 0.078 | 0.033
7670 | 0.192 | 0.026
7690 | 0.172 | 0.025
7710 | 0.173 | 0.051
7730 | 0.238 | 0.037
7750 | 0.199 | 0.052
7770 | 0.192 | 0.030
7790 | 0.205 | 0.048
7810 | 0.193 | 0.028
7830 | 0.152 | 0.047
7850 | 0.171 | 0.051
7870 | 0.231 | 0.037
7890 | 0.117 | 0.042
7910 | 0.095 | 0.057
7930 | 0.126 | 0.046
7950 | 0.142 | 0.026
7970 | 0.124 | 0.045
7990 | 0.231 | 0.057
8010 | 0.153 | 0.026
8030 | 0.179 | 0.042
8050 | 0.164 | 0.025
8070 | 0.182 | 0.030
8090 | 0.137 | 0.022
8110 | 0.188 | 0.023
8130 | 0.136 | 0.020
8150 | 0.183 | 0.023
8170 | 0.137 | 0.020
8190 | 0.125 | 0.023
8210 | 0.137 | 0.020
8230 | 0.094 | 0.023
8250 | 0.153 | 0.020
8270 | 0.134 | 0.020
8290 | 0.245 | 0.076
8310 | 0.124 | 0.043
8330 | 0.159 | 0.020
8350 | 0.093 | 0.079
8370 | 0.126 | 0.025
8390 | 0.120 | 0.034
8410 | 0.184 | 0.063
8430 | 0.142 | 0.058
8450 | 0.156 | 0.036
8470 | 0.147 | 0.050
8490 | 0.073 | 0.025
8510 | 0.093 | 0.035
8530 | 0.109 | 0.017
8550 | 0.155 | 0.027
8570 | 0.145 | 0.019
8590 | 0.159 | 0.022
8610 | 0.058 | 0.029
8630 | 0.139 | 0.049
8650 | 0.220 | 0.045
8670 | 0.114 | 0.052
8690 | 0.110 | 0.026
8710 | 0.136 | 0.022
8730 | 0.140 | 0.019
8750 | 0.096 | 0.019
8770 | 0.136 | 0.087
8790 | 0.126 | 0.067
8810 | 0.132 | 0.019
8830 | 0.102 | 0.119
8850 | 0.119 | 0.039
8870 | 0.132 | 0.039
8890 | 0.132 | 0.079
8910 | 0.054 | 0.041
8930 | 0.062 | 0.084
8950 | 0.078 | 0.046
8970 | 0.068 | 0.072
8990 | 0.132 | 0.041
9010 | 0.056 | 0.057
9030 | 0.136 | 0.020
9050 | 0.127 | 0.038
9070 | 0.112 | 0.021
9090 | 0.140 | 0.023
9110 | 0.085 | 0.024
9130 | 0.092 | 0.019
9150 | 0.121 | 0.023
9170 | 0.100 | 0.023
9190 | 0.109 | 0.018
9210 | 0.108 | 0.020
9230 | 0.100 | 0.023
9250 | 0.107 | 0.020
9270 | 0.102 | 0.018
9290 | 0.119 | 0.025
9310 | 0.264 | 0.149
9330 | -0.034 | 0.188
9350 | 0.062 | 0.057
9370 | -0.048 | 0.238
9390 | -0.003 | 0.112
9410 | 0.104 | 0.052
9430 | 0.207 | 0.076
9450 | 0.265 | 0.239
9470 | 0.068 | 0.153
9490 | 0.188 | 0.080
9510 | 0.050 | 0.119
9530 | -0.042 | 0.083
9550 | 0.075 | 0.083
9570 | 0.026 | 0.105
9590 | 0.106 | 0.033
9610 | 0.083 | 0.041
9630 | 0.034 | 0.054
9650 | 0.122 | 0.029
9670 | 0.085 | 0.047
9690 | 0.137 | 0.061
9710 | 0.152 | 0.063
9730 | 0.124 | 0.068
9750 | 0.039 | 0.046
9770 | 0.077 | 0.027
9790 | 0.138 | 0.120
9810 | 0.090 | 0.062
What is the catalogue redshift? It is 0.477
